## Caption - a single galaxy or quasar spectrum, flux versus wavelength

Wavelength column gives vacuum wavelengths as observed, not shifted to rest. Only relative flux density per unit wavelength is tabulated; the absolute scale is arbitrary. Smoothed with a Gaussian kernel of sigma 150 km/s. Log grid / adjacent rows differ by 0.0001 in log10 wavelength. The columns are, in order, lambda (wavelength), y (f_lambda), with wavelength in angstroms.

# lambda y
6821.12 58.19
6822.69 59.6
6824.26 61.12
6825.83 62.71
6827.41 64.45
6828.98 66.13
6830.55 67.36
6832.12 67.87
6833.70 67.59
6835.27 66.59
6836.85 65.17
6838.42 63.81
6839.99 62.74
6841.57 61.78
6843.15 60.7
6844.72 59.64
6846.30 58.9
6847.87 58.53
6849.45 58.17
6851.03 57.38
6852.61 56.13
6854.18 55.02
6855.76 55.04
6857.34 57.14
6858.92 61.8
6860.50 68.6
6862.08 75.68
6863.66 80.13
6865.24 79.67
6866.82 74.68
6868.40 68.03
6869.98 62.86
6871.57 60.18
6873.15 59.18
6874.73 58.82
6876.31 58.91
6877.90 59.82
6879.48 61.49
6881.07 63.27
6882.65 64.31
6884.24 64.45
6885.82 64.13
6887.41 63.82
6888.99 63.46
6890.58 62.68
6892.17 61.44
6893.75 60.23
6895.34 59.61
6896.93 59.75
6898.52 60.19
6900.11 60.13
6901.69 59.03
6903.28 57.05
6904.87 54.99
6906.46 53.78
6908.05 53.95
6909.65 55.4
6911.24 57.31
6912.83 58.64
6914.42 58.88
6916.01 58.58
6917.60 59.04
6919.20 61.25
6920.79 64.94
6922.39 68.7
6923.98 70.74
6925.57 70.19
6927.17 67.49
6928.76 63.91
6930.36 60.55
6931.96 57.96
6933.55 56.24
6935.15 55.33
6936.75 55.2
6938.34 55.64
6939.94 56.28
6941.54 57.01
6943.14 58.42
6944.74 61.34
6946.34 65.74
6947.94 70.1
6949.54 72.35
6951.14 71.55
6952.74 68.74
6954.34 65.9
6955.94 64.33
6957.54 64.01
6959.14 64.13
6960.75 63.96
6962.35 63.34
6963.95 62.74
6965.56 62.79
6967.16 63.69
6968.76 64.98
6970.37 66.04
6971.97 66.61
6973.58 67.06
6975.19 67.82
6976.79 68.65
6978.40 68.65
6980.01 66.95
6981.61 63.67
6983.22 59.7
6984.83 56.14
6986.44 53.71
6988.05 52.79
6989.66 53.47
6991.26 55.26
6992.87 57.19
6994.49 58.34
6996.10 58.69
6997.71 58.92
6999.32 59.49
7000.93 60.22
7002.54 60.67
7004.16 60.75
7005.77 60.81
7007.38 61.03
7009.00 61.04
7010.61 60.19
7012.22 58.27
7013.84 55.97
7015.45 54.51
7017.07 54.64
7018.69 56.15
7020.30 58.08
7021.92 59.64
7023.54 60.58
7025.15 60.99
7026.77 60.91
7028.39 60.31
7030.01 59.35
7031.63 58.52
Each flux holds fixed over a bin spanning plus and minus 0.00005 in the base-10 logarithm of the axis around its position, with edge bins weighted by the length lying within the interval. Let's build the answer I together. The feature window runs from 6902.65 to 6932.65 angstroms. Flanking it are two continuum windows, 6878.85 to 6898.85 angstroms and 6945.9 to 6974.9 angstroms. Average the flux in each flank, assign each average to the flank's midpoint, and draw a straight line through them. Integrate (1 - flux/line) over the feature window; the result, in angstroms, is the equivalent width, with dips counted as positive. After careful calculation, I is 1.4 angstroms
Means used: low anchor 62.3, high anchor 66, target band 60.7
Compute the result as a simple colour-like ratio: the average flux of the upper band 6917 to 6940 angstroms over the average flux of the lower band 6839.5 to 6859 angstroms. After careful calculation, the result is 1.1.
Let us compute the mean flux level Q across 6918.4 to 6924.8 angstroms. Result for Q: 66.4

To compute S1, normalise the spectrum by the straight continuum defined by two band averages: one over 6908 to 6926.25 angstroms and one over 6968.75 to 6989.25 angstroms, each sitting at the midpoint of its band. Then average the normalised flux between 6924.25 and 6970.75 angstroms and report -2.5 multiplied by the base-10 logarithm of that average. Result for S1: -0.01 mag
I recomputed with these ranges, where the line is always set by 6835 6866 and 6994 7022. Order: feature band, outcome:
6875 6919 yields 1.4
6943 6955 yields -1.4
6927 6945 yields 0.7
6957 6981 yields -2.3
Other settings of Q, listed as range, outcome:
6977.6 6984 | 64.8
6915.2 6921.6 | 60.9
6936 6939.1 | 55.6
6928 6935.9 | 58.8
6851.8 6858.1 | 55.9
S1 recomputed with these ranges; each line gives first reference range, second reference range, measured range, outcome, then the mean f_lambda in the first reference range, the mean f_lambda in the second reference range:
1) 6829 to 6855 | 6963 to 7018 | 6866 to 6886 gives -0.03 mag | 61.8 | 60.6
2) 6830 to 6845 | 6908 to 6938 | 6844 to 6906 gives 0.01 mag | 64.4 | 60.8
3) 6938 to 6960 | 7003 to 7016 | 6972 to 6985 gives -0.06 mag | 64.1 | 59.2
